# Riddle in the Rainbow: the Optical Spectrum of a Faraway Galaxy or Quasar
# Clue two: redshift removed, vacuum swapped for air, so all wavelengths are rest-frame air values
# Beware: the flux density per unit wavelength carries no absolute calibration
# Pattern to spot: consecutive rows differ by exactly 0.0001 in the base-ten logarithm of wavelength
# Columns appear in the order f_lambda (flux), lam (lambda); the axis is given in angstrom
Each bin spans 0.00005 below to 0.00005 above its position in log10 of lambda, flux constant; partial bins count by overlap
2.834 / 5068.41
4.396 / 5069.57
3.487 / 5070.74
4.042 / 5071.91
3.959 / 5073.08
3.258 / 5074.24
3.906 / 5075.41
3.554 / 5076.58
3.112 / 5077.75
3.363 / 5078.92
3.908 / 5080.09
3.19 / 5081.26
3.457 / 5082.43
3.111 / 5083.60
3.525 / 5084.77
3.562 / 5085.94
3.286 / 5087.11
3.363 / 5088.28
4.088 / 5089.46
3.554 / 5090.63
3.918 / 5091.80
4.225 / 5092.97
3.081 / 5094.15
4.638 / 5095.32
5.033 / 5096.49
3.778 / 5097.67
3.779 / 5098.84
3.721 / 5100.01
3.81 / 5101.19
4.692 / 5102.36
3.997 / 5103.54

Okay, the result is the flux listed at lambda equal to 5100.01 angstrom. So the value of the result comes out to 3.721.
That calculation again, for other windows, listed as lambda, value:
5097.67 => 3.778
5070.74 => 3.487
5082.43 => 3.457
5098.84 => 3.779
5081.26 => 3.19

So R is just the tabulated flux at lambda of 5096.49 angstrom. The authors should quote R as 5.033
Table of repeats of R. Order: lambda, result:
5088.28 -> 3.363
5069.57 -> 4.396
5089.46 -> 4.088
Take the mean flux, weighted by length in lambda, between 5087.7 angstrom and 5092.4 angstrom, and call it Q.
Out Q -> 3.73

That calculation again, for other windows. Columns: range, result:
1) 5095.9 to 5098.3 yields 4.4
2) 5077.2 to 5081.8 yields 3.4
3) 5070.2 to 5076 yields 3.73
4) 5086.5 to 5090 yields 3.57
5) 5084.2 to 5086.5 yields 3.54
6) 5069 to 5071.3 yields 3.94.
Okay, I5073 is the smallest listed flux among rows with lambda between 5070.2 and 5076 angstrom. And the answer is 3.258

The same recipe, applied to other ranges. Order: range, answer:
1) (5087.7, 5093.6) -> 3.363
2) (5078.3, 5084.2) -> 3.111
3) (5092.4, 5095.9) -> 3.081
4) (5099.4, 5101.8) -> 3.721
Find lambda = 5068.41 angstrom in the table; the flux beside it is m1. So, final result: 2.834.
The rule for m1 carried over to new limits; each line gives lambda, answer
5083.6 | 3.111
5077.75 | 3.112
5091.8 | 3.918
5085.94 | 3.562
